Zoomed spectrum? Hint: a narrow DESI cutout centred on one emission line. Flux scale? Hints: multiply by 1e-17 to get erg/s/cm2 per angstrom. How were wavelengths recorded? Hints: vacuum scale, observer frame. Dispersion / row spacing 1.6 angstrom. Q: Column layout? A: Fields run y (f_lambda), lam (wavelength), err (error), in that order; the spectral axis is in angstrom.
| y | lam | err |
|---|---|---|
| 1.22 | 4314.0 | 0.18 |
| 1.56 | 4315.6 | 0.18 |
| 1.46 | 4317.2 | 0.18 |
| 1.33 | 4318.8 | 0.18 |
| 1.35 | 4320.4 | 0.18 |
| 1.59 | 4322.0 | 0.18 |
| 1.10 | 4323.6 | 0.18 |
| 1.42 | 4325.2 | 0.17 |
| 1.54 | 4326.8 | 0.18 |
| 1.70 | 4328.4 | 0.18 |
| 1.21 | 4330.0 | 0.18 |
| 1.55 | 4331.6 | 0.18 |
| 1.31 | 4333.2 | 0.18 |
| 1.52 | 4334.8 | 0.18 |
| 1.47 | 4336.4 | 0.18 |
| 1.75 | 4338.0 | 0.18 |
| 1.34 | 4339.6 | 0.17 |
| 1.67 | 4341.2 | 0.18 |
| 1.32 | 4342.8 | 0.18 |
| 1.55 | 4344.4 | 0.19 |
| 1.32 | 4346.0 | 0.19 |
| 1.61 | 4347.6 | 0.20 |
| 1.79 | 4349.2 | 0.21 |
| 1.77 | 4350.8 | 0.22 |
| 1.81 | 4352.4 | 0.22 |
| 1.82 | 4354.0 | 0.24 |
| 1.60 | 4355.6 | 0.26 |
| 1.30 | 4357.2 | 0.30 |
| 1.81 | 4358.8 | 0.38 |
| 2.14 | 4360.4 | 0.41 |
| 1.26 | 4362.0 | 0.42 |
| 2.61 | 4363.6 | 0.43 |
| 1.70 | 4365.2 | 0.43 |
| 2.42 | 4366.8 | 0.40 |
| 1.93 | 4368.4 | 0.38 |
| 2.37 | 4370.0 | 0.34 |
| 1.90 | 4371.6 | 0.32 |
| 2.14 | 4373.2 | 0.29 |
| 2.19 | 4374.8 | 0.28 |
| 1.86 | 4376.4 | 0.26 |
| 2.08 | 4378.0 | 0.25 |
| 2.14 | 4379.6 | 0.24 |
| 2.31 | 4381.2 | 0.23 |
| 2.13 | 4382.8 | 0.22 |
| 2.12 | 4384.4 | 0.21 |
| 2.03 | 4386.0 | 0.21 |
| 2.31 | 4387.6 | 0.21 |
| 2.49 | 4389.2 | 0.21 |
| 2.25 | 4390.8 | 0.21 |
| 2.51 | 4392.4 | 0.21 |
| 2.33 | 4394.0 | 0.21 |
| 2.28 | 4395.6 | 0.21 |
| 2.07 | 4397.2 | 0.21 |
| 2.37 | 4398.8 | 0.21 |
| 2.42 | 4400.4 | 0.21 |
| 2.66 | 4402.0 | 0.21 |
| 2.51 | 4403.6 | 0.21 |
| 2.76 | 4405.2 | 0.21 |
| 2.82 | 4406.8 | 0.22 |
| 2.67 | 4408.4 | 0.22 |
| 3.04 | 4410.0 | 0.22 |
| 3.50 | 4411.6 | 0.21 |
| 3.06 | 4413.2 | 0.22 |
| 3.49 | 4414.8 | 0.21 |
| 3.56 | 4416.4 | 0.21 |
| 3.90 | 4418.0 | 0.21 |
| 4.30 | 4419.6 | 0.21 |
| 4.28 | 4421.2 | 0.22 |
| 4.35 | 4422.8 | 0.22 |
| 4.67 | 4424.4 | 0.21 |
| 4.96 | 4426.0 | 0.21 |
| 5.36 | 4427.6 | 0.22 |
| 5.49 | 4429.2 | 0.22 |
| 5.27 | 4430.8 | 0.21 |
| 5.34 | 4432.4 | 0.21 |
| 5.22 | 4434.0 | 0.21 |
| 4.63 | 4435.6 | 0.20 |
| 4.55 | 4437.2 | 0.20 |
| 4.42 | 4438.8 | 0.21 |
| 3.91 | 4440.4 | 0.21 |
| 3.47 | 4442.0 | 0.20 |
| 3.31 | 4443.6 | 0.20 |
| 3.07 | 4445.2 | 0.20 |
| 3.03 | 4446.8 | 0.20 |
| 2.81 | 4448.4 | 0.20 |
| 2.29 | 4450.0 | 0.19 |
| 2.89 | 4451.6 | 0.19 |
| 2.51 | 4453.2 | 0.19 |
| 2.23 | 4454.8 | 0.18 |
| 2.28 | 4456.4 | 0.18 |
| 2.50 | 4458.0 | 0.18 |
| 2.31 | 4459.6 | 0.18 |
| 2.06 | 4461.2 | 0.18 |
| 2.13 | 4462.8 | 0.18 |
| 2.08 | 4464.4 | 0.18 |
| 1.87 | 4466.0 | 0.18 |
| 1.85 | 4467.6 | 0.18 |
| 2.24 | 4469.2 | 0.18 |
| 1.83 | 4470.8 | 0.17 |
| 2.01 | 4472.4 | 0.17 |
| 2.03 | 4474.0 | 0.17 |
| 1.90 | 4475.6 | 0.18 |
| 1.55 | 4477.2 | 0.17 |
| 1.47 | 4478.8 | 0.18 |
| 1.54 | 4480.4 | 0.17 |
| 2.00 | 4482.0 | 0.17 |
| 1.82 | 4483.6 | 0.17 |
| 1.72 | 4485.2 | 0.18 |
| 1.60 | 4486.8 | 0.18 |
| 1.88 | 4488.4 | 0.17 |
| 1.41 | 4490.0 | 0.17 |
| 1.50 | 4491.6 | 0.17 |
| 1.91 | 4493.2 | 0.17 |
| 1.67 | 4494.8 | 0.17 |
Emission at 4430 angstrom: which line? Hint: C IV 1549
